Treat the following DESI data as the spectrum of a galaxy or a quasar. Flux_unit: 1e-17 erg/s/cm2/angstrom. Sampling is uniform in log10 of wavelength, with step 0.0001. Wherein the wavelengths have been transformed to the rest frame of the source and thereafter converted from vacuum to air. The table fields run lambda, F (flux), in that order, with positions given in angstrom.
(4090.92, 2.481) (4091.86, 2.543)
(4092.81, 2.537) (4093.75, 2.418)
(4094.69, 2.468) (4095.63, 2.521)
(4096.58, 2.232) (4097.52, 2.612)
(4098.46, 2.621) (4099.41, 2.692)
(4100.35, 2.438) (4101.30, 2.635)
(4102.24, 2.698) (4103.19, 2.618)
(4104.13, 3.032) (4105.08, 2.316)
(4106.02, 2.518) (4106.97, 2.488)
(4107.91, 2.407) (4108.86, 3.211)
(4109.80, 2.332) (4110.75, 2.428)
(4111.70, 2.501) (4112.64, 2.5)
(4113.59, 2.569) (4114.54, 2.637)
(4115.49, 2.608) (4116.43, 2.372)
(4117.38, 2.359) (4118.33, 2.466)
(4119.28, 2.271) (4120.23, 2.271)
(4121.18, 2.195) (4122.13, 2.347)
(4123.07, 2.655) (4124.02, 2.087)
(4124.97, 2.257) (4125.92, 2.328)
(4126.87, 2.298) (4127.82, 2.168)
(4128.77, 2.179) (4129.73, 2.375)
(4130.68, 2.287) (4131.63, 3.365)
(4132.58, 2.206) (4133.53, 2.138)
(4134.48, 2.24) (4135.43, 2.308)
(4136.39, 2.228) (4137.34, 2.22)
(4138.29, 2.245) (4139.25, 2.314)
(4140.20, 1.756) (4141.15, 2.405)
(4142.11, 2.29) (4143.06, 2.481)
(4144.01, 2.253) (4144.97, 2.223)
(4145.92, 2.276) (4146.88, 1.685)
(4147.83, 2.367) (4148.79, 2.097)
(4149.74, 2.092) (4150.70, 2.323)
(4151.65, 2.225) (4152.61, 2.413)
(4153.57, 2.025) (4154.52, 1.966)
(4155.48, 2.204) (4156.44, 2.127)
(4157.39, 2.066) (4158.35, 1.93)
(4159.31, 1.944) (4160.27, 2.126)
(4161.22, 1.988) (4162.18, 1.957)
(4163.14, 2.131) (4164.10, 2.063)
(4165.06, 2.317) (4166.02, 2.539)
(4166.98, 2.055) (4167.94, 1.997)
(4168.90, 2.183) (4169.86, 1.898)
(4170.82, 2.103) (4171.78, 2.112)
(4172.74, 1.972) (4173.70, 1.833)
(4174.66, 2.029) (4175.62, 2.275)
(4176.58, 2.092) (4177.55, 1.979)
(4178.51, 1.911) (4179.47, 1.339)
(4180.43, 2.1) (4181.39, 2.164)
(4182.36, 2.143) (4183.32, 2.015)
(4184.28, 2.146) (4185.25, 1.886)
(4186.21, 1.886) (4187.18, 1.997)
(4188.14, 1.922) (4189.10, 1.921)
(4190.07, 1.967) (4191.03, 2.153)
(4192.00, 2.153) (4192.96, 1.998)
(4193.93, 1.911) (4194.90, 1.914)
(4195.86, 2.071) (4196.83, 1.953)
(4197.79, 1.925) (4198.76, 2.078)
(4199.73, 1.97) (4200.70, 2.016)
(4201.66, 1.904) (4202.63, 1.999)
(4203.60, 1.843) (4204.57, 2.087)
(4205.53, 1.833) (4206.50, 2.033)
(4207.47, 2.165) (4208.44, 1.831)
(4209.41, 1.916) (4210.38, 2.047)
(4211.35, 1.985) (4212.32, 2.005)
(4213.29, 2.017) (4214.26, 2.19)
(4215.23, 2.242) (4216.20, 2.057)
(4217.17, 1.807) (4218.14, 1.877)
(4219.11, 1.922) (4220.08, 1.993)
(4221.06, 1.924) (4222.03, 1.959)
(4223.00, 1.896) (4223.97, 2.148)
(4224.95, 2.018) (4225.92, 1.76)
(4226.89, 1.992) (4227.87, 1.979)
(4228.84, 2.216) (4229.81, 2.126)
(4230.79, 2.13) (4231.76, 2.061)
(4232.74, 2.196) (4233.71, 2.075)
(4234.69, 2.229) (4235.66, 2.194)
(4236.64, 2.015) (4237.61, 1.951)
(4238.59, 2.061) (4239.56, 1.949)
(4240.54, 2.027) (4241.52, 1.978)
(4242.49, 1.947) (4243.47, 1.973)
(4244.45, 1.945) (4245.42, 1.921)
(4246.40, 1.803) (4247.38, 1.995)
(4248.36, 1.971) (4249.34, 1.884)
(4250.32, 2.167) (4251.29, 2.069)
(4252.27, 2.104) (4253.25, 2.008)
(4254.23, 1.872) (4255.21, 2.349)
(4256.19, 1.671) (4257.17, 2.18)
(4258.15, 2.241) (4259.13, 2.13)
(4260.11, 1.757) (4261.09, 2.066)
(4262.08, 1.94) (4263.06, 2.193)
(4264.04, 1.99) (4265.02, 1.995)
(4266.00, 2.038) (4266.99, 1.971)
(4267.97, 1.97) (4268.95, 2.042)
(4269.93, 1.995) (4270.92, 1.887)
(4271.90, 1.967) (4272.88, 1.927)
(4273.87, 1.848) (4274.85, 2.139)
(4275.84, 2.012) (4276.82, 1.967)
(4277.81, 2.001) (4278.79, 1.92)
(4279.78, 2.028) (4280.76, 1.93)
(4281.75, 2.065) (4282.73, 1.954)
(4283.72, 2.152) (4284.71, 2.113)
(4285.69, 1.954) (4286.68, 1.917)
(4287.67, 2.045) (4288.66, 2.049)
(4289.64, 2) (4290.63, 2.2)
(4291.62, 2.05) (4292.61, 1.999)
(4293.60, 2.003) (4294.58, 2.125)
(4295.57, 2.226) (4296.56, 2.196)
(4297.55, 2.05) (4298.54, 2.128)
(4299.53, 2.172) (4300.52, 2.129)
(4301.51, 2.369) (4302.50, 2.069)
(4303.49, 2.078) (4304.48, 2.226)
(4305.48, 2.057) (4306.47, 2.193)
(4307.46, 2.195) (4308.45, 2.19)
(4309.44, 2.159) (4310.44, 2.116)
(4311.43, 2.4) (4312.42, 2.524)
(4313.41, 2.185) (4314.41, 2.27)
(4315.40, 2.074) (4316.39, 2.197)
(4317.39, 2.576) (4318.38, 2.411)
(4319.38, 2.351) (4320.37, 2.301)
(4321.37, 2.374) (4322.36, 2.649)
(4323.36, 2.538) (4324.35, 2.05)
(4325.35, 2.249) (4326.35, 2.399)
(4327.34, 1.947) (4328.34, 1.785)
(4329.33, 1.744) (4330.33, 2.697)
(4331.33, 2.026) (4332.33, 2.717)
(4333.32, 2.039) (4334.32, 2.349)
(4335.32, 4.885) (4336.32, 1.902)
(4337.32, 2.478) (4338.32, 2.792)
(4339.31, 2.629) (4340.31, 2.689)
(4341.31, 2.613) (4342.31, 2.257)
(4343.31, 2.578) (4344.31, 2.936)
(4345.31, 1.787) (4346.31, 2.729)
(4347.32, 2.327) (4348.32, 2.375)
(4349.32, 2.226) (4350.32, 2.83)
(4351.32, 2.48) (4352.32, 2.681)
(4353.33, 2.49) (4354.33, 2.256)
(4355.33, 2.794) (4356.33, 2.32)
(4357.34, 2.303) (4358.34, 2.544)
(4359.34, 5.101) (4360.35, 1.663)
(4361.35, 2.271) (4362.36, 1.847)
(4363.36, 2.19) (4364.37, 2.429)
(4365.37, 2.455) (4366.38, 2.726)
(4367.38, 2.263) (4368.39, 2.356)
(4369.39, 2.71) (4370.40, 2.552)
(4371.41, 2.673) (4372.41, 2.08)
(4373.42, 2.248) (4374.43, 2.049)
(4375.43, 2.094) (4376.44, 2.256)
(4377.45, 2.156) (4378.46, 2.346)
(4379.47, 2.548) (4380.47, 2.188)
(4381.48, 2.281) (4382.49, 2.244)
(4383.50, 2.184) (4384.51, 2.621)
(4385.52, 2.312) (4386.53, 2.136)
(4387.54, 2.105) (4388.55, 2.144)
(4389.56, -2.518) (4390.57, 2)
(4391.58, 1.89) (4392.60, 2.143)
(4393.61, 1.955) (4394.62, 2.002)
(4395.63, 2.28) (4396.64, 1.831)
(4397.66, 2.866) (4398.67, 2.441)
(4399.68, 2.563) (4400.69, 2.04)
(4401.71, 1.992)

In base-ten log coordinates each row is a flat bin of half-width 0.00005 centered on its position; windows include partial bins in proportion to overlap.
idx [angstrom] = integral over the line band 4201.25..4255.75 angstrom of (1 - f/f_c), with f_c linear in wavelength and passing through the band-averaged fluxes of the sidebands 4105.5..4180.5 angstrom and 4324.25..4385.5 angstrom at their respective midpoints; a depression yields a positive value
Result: 7.2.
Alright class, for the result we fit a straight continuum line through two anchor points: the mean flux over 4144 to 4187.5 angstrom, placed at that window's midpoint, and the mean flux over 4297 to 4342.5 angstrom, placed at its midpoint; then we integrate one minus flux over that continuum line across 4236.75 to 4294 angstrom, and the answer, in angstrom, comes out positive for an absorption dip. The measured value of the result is 6.01 angstrom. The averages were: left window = 2.07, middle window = 2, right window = 2.33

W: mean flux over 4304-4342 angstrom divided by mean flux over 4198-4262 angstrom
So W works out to 1.2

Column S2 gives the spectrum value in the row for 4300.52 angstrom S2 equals 2.129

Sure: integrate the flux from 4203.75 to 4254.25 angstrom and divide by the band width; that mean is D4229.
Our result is 2.01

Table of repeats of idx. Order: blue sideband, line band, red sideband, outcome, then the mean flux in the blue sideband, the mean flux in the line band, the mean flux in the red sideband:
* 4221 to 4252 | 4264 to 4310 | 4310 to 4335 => 2.6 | 2.02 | 2.06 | 2.3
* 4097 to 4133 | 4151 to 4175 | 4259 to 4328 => 3.0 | 2.48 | 2.09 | 2.12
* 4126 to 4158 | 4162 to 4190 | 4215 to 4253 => 1.6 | 2.24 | 2.03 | 2.01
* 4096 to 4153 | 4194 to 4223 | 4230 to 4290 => 2.3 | 2.39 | 1.98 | 2.02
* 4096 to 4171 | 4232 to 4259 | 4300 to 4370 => 3.8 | 2.31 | 2.03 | 2.41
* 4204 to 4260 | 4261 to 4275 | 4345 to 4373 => 1.0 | 2.02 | 1.99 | 2.48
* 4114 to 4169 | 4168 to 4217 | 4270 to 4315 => 4.2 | 2.24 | 2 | 2.09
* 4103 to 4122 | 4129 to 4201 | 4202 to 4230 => 4.3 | 2.5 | 2.11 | 1.99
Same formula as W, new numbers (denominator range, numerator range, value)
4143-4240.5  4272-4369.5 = 1.13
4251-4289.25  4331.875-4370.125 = 1.27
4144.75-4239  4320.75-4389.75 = 1.16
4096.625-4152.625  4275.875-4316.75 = 0.89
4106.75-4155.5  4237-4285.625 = 0.86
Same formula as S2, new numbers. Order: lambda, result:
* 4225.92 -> 1.76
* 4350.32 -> 2.83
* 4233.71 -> 2.075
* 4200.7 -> 2.016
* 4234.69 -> 2.229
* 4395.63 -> 2.28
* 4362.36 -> 1.847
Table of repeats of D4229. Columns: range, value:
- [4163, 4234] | 2.02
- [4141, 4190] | 2.08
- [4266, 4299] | 2.03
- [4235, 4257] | 2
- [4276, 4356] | 2.28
